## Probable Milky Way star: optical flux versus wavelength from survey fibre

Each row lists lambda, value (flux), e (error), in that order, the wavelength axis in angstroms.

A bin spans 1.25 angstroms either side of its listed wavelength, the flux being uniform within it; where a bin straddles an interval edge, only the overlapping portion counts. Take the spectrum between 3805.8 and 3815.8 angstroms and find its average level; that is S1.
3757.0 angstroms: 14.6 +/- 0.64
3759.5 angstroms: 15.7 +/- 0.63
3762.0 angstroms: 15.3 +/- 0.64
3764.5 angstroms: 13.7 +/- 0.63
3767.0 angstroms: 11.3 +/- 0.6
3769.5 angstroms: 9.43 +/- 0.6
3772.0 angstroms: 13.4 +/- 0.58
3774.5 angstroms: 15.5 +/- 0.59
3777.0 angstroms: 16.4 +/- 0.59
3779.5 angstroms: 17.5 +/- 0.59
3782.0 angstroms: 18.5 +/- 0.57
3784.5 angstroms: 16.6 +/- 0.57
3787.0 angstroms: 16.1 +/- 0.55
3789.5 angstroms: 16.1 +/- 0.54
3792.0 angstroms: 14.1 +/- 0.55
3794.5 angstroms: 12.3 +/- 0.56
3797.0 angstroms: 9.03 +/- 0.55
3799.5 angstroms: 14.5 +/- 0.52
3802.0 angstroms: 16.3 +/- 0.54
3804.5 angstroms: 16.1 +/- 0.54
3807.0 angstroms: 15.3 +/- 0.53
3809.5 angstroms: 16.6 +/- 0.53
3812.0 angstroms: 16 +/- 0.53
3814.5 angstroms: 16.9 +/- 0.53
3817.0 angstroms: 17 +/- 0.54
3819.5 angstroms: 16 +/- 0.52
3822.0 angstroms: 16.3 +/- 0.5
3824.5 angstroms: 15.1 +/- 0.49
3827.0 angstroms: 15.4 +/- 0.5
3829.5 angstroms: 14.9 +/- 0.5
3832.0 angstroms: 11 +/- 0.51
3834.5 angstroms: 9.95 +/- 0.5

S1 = 16.2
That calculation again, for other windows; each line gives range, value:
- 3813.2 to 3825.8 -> 16.3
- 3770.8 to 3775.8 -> 14.5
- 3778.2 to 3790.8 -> 16.9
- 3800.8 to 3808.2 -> 15.9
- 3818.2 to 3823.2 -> 16.2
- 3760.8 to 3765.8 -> 14.5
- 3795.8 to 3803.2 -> 13.3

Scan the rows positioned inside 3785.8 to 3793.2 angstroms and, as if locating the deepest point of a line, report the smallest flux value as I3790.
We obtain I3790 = 14.1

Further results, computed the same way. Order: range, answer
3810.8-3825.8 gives 15.1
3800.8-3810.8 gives 15.3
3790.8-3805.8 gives 9.03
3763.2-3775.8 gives 9.43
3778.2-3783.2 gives 17.5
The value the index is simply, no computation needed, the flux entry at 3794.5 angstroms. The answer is 12.3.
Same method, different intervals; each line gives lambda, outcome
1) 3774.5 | 15.5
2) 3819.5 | 16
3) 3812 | 16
